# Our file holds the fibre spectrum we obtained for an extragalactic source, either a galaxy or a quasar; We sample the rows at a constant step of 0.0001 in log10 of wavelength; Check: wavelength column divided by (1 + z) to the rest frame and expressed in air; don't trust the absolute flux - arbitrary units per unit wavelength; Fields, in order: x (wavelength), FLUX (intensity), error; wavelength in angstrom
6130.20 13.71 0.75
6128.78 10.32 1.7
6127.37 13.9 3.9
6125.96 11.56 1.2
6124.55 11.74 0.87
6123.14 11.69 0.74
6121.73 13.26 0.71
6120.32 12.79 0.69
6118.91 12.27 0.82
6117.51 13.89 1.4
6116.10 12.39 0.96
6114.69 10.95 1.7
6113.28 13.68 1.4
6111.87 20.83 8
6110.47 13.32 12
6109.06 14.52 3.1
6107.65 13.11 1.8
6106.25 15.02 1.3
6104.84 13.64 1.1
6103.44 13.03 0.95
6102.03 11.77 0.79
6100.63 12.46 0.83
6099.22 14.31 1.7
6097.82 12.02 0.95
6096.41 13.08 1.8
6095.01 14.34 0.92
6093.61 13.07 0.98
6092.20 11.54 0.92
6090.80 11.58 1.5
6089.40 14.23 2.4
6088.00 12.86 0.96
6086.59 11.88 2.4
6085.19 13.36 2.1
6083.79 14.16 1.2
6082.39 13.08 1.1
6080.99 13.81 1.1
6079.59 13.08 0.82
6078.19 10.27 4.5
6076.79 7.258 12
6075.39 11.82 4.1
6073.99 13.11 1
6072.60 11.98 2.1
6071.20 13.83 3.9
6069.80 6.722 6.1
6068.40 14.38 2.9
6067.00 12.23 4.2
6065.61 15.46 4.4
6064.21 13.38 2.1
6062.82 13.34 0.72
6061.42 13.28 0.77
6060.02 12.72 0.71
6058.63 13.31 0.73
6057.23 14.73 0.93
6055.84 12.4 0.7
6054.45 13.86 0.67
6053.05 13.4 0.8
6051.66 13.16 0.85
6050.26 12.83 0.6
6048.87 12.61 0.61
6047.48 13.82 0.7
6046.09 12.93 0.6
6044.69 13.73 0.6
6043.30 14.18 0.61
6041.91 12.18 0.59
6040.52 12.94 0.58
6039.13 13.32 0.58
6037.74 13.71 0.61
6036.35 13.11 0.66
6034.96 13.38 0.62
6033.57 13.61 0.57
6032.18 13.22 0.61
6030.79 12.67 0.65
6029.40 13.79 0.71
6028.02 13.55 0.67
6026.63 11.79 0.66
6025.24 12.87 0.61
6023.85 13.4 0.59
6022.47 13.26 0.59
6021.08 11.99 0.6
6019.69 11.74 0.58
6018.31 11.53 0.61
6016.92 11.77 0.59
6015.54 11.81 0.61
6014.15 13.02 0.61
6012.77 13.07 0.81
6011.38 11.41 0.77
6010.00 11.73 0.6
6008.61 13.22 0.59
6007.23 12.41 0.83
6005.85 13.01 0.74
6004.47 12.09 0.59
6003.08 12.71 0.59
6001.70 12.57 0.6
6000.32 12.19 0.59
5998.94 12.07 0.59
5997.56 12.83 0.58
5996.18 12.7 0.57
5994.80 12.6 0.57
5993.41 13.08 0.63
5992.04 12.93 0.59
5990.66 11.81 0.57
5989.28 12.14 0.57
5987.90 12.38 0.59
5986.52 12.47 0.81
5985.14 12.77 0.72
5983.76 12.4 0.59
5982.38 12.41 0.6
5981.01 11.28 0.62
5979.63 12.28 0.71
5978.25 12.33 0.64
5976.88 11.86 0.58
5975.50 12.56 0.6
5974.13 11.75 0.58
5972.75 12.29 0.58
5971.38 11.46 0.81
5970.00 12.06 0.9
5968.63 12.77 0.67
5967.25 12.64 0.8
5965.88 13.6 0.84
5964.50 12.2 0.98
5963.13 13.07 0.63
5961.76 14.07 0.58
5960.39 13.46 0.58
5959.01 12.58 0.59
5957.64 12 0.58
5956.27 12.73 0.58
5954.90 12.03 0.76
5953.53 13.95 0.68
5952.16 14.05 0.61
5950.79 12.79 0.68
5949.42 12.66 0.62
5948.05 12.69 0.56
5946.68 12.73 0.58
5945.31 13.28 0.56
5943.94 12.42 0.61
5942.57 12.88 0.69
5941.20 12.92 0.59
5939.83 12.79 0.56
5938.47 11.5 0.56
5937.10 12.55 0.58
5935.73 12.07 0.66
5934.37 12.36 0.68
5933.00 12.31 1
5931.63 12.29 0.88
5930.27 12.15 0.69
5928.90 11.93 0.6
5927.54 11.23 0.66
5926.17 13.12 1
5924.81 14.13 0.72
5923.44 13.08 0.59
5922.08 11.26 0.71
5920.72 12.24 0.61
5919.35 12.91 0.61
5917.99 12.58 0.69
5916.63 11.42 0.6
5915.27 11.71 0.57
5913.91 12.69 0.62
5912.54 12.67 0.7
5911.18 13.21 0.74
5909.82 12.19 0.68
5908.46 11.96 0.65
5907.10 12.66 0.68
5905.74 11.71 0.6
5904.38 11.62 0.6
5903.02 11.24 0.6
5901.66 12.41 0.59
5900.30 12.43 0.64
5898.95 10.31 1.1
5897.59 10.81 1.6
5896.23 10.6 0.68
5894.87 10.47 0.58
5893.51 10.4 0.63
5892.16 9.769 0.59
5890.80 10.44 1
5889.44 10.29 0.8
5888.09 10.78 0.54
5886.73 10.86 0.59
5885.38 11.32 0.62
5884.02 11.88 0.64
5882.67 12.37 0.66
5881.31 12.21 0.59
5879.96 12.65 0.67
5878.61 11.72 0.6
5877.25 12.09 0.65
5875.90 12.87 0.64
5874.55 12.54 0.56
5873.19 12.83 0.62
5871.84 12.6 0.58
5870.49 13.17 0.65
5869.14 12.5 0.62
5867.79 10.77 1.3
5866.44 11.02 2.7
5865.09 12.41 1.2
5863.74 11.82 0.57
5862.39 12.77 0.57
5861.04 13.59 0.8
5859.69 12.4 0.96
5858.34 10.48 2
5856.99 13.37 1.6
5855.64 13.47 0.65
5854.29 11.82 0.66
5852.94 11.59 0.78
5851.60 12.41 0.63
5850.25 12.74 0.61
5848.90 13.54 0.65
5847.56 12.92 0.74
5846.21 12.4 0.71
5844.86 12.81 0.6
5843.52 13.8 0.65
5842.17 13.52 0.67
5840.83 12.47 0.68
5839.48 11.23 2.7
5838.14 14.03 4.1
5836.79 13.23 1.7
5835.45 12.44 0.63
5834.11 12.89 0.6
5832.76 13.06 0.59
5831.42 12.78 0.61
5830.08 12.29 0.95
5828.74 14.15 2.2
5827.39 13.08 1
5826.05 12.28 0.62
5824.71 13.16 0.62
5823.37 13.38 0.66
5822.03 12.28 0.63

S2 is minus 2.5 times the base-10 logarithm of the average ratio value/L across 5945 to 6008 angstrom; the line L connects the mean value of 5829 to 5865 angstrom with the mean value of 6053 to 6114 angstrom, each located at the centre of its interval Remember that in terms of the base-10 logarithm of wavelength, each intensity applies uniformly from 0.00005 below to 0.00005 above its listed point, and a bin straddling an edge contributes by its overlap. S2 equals 0.03 mag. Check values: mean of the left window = 12.7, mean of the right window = 13.1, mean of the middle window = 12.6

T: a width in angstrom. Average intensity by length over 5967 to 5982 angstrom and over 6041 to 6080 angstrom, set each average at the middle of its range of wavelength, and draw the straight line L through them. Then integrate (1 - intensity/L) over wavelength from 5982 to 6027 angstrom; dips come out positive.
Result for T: -0.4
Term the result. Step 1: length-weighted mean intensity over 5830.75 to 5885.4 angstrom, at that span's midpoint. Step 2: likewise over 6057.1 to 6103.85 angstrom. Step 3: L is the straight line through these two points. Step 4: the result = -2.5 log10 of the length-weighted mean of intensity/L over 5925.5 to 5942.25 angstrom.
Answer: 0.02 mag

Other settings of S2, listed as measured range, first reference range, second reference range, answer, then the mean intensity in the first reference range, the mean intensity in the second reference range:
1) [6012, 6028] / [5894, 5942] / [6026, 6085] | 0.02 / 12.1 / 12.9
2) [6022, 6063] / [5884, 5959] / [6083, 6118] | -0.02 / 12.1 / 13.4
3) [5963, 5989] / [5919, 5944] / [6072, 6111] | 0.02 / 12.4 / 12.8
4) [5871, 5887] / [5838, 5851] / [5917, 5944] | 0.04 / 12.9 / 12.4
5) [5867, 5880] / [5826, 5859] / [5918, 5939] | 0.02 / 12.8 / 12.4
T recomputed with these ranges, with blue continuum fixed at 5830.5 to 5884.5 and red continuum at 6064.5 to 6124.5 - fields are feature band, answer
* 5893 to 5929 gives 1.8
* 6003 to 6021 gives 0.7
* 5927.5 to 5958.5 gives 0.2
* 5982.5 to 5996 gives 0.2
